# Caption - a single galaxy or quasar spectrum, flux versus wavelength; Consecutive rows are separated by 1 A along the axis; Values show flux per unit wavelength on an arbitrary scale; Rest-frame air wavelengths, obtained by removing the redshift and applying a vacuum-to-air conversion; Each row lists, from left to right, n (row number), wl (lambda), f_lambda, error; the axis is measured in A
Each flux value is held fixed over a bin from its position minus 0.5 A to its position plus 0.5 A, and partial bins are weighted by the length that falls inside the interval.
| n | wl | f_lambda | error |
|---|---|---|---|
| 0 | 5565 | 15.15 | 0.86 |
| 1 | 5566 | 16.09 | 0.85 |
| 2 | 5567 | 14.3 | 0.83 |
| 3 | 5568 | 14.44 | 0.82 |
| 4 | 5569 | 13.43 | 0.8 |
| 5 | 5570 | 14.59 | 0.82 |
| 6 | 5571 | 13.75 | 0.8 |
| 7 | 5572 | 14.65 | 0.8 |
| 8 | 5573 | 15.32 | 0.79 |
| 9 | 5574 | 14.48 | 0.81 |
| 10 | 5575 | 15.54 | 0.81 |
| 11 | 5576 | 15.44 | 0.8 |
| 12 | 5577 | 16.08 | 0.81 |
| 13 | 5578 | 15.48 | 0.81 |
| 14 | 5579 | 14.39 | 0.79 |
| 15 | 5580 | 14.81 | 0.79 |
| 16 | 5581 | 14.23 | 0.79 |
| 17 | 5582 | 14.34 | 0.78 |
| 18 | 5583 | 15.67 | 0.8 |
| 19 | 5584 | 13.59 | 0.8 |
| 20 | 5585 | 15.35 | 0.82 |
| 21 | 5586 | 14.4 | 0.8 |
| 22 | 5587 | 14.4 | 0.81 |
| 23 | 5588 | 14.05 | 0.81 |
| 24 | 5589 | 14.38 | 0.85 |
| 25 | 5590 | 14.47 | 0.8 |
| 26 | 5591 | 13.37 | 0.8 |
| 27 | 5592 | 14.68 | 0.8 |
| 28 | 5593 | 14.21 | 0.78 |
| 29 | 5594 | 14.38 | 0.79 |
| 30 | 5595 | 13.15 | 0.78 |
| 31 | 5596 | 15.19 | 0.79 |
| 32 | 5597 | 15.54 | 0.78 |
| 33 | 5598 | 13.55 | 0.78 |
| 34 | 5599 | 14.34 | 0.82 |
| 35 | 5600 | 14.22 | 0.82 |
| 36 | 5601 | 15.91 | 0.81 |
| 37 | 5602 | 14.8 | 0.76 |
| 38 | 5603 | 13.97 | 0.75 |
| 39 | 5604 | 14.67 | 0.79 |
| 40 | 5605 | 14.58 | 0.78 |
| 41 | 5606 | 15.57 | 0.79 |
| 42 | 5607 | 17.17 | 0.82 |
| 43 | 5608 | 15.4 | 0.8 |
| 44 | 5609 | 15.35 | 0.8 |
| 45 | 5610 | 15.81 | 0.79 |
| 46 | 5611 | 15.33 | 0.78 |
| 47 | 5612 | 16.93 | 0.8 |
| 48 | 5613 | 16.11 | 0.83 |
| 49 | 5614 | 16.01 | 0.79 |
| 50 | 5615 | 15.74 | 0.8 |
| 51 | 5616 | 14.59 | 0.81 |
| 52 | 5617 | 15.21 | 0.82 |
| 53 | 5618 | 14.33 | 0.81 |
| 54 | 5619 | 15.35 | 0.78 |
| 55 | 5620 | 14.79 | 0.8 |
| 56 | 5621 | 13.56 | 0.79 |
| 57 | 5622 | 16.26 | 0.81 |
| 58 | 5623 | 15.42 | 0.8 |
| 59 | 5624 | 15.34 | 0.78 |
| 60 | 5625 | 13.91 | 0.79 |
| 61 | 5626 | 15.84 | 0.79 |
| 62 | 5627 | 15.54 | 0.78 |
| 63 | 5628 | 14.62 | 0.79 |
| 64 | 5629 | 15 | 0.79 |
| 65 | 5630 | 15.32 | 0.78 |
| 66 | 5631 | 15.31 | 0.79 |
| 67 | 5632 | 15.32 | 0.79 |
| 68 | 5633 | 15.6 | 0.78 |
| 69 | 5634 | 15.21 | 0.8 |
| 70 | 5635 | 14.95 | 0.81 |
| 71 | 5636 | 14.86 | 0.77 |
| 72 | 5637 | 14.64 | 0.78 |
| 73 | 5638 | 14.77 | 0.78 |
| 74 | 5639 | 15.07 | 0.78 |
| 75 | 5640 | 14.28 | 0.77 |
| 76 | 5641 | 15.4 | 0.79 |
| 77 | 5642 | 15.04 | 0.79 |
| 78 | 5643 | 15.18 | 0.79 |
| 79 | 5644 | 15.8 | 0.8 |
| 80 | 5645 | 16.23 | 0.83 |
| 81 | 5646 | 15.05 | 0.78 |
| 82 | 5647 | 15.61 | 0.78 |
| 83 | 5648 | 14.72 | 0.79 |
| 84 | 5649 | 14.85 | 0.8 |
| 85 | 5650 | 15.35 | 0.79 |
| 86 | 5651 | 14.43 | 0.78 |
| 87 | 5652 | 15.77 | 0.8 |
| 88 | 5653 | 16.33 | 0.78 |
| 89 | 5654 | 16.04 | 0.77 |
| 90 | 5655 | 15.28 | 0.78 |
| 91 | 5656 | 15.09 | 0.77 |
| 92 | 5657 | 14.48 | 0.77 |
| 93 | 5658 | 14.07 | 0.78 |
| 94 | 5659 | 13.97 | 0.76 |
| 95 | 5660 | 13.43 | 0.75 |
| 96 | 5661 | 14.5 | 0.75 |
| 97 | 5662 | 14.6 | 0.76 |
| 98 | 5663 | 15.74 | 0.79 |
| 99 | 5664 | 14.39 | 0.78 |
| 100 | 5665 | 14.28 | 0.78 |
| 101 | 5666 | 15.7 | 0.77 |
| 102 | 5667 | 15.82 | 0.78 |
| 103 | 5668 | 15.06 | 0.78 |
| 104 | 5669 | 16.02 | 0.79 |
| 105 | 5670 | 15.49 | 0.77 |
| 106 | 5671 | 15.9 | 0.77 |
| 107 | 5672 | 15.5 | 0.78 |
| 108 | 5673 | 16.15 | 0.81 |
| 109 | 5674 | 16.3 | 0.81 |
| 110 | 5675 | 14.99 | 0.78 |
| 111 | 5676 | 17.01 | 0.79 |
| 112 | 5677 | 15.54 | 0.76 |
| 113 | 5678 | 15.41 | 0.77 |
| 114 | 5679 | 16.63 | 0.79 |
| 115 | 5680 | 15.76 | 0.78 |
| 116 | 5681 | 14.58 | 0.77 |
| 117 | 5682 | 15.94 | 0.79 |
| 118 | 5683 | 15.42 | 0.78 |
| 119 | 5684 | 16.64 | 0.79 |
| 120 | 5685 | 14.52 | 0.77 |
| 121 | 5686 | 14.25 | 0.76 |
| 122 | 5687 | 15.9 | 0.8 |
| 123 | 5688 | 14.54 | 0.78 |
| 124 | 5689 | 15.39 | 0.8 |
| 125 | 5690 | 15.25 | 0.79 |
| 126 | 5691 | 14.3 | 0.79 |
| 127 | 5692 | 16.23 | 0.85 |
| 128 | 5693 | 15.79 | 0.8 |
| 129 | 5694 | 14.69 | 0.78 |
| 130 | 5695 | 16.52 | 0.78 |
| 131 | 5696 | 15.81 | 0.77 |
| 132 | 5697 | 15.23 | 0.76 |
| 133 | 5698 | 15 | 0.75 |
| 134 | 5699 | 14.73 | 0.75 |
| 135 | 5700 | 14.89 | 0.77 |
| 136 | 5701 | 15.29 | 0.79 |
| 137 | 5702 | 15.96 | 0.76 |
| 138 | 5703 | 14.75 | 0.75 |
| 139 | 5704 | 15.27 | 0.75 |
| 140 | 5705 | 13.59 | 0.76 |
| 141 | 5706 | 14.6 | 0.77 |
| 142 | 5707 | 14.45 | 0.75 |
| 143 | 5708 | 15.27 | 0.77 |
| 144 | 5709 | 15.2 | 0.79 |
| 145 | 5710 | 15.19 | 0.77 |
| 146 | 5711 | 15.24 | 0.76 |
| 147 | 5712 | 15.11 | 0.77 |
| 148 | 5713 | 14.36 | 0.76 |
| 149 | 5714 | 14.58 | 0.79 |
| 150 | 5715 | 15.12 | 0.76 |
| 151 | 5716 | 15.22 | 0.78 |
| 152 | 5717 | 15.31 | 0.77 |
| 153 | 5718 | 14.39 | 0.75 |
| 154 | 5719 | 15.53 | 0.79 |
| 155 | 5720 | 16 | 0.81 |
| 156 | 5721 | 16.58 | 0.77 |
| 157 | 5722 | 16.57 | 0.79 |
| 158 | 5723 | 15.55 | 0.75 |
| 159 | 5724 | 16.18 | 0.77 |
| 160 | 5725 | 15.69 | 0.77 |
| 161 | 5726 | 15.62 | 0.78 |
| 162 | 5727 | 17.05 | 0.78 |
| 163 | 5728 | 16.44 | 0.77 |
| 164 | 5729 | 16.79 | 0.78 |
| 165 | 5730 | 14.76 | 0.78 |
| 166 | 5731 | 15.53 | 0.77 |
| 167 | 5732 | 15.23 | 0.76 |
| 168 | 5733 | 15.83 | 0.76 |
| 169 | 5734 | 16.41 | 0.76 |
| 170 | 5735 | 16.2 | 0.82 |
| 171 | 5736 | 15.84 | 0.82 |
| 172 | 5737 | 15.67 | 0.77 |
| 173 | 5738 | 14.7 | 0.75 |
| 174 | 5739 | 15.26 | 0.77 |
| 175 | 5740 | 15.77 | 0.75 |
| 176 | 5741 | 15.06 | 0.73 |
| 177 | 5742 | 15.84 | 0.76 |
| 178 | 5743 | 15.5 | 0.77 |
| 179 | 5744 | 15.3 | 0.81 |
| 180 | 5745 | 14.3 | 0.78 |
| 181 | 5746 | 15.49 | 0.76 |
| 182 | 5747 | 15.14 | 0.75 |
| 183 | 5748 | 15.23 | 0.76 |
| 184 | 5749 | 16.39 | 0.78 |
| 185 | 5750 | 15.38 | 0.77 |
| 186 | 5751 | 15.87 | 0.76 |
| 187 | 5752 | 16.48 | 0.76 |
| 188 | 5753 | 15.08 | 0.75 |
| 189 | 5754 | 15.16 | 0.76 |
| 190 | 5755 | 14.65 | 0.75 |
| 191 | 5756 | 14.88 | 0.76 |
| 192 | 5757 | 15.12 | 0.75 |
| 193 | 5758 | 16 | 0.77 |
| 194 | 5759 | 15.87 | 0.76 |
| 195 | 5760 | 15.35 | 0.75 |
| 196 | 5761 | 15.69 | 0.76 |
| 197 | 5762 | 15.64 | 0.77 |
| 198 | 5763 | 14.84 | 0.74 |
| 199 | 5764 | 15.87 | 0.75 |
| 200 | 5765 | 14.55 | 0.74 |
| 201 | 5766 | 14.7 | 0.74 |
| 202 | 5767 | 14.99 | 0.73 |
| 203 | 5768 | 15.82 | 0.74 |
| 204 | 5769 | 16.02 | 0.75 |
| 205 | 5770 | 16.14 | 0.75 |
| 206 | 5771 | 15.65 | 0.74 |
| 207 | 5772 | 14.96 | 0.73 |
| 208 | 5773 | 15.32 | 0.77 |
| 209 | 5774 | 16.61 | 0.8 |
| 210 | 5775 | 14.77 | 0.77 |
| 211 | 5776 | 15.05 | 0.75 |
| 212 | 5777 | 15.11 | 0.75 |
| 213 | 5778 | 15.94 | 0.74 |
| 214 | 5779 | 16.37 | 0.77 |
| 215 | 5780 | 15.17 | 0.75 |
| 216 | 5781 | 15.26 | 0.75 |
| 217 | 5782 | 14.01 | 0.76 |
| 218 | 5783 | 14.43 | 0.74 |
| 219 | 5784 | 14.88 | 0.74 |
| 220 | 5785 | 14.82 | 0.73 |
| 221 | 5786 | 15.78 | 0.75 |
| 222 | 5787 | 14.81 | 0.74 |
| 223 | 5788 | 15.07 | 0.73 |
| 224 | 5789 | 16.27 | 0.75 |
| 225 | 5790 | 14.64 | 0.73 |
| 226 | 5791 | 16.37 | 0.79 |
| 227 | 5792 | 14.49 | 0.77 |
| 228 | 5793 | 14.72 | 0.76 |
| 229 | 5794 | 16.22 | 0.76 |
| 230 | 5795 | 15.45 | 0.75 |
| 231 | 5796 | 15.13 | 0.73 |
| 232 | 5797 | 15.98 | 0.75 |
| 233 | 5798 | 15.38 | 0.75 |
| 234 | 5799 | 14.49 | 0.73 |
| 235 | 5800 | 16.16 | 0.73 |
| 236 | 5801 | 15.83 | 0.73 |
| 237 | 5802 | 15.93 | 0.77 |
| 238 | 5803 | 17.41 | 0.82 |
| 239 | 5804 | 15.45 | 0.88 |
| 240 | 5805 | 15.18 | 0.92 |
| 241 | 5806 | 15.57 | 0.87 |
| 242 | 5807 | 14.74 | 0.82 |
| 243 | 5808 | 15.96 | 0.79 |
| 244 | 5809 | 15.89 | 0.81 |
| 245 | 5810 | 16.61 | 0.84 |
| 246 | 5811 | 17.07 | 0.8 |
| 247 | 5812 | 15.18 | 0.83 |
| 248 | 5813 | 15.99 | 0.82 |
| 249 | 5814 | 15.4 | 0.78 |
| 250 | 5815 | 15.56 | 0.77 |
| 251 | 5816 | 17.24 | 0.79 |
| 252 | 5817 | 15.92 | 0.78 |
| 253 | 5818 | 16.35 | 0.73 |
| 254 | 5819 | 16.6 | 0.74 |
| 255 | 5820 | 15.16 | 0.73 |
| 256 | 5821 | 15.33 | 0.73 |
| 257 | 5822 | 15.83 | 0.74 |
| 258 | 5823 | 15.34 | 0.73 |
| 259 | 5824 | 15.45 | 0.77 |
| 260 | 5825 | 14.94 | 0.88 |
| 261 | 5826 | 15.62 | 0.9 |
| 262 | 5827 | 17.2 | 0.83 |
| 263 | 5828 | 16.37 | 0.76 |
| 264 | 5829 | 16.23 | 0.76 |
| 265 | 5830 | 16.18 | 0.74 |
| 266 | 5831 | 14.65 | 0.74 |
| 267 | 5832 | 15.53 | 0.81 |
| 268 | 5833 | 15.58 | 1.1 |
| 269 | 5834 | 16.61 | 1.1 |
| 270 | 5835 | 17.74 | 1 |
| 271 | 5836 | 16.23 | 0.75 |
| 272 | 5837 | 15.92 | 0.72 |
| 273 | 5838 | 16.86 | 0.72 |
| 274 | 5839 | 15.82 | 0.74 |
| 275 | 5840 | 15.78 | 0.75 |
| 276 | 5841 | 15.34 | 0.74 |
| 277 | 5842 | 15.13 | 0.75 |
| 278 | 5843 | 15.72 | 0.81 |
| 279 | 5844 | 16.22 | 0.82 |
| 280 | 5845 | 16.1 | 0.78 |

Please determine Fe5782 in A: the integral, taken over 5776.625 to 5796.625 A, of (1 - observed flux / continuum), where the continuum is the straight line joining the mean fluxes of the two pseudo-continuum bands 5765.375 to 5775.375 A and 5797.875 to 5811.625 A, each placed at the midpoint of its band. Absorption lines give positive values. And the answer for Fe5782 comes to 0.5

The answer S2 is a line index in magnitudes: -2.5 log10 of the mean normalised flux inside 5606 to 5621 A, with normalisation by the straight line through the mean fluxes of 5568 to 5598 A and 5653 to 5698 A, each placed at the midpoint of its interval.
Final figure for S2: -0.05 mag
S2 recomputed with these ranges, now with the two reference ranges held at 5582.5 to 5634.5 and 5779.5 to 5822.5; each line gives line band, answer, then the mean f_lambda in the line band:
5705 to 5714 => 0.03 mag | 14.8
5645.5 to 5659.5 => 0.00 mag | 15.1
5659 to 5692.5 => -0.01 mag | 15.3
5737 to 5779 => 0.00 mag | 15.4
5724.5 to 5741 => -0.03 mag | 15.8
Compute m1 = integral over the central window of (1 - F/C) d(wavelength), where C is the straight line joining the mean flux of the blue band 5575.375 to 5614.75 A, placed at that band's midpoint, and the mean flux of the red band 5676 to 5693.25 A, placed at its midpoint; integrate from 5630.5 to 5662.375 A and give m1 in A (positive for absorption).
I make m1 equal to 0.4 A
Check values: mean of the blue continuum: 14.9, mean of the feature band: 15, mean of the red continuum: 15.5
